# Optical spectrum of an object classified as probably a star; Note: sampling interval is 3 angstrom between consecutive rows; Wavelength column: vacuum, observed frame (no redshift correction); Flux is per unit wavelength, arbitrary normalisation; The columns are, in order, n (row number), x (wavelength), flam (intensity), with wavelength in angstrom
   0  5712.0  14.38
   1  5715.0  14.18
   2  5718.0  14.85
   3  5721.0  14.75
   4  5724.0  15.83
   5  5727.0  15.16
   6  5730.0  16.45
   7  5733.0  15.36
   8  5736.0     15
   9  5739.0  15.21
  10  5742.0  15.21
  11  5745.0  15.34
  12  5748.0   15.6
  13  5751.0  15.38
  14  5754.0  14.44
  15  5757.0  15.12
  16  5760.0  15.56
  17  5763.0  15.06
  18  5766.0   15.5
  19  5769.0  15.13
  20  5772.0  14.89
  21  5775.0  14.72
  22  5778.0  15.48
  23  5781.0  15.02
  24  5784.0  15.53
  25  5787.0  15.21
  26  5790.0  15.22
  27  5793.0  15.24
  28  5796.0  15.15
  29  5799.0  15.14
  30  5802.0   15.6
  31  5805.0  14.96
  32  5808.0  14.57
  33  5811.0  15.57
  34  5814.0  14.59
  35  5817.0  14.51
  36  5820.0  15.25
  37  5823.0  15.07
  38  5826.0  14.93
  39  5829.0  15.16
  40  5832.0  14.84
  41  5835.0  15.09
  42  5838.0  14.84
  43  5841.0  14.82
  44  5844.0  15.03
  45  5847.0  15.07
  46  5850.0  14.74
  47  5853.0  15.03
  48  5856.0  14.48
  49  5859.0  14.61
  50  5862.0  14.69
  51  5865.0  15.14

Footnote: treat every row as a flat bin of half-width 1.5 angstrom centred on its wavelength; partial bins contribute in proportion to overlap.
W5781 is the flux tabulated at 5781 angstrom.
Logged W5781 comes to 15.02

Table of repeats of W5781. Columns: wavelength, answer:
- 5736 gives 15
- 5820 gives 15.25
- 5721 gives 14.75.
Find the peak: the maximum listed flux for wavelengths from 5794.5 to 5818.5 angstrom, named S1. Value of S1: 15.6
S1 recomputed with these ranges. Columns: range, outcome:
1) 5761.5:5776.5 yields 15.5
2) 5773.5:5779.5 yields 15.48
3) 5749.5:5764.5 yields 15.56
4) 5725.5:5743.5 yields 16.45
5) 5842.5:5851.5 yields 15.07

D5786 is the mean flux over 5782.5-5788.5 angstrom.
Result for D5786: 15.4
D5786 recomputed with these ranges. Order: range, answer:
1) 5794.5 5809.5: 15.1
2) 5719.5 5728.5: 15.2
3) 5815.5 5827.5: 14.9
